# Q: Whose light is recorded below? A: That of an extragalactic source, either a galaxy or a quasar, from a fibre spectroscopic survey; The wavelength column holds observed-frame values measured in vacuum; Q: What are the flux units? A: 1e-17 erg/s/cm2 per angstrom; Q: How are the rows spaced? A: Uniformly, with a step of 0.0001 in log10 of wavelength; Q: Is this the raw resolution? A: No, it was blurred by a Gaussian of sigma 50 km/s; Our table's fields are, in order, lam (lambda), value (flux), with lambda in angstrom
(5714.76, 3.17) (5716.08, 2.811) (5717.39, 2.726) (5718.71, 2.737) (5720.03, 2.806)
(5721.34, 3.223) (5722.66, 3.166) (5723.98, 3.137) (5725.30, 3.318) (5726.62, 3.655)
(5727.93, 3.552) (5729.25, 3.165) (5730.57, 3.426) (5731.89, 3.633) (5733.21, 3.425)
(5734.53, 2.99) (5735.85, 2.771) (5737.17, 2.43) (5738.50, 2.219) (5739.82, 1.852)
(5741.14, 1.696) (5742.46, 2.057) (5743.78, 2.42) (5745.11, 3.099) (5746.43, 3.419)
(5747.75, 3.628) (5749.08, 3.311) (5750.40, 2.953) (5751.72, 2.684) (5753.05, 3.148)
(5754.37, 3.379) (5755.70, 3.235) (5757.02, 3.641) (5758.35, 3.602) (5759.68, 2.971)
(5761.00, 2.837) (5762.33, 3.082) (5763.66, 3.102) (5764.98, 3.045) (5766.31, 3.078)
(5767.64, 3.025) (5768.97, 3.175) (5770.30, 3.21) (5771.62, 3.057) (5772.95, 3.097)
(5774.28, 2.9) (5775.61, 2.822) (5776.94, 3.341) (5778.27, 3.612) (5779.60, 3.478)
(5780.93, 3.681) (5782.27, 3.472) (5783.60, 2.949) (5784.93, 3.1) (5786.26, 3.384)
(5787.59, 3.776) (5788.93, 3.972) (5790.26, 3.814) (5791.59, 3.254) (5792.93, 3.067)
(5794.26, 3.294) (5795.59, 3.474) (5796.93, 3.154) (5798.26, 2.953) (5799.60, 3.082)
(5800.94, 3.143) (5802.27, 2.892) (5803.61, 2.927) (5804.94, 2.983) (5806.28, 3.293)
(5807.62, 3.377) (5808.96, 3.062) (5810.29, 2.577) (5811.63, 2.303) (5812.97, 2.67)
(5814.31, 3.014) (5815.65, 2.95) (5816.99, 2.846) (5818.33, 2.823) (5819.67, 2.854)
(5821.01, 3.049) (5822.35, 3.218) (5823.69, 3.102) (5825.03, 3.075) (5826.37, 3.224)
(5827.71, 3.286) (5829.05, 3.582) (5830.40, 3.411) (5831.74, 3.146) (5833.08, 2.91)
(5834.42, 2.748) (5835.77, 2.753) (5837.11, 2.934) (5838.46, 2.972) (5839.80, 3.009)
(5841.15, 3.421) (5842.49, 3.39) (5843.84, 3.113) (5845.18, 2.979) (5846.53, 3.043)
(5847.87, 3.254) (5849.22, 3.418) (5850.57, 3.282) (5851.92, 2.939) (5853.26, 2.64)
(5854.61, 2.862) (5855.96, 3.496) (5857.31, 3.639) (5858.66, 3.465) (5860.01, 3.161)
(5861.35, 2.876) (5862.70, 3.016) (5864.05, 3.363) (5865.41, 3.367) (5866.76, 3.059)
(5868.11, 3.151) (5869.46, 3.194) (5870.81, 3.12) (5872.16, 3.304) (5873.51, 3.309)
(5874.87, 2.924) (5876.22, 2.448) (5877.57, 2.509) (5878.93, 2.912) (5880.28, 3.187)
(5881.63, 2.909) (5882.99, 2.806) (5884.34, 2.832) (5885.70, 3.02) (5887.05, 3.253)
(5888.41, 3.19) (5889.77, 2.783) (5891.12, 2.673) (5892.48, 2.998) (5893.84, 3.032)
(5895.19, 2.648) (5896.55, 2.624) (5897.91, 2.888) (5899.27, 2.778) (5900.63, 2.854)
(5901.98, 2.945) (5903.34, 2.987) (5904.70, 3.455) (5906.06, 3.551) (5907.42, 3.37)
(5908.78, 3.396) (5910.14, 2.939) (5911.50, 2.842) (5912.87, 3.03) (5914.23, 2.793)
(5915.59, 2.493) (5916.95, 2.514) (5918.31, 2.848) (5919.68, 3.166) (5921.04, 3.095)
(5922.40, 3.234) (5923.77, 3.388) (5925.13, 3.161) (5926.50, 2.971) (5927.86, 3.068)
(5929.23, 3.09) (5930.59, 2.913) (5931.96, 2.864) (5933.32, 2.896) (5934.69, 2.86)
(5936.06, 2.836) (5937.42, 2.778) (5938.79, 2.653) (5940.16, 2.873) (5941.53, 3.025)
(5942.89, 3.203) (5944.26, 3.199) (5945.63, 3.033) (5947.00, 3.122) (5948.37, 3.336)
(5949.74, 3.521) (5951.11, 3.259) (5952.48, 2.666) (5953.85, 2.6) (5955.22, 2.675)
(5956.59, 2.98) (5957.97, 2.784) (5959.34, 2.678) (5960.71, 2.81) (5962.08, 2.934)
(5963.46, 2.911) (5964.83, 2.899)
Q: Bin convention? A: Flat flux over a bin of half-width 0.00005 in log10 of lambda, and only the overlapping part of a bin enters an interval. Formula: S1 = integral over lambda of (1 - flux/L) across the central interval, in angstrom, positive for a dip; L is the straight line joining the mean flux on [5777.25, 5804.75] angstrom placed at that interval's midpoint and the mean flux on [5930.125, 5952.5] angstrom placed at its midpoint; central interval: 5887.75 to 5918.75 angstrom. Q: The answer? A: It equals 1.5 angstrom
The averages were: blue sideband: 3.32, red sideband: 3.01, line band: 2.94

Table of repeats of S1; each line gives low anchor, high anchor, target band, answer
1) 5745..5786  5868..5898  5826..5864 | -1.5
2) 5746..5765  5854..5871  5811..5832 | 1.2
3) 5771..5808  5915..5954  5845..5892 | 0.7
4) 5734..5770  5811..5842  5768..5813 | -3.4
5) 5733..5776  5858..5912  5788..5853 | -2.5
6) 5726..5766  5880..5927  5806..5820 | 0.6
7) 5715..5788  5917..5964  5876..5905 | 1.0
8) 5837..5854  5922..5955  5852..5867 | -0.4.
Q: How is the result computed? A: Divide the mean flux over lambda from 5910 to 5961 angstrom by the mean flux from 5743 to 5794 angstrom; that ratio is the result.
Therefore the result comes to 0.91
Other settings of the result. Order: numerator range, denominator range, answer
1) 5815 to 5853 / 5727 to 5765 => 1.03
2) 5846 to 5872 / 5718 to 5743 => 1.09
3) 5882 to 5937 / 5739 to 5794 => 0.95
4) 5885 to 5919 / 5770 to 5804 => 0.90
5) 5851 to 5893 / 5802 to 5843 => 1.01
